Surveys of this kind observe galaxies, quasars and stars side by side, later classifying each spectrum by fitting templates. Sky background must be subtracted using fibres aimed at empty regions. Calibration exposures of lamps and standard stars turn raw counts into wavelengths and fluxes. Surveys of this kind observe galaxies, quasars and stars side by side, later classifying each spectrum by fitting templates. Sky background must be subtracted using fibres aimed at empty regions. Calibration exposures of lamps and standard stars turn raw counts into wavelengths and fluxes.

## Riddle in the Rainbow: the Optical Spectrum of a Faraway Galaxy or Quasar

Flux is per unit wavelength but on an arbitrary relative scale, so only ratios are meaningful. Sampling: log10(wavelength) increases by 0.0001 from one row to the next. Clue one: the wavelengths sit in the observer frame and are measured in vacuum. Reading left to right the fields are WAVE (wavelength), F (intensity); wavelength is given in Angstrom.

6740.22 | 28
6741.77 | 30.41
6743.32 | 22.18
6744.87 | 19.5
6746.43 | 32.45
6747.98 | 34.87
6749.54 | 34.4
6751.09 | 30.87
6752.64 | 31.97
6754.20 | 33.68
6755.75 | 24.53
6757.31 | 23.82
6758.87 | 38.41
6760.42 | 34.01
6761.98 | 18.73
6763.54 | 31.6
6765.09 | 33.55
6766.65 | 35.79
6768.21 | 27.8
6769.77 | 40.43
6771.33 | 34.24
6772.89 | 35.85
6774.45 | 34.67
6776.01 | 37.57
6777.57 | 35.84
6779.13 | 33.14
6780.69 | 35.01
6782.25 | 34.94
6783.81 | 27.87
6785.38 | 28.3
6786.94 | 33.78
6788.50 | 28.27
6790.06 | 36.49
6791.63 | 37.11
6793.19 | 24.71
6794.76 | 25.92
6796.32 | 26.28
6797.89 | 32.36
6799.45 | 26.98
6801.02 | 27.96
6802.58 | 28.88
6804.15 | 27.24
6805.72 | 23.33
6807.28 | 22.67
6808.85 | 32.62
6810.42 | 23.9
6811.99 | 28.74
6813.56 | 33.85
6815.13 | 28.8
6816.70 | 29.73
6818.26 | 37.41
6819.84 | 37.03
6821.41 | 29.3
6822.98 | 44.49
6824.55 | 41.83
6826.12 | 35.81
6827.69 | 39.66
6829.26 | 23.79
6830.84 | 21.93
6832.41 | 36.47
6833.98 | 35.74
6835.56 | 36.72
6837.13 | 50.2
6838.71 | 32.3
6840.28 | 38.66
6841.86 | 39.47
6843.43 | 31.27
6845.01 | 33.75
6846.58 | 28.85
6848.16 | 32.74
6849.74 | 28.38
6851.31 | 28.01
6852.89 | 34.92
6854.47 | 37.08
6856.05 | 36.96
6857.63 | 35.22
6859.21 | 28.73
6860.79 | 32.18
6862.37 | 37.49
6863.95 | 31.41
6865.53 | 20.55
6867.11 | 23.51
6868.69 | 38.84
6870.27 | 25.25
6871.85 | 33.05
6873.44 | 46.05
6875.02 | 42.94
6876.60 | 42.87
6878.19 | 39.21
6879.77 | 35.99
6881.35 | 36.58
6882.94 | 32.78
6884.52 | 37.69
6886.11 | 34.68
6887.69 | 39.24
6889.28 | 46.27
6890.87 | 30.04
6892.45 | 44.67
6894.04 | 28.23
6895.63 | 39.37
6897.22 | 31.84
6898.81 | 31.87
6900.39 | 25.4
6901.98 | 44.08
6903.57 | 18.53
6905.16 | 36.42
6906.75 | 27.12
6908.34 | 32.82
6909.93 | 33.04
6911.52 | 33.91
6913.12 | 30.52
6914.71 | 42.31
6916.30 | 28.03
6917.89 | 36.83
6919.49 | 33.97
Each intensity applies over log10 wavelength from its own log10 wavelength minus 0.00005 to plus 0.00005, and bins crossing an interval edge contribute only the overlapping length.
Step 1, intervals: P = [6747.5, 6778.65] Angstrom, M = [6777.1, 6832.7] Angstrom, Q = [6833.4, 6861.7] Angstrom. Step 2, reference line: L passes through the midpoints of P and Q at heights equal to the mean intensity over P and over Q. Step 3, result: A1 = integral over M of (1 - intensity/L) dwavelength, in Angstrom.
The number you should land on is 4.05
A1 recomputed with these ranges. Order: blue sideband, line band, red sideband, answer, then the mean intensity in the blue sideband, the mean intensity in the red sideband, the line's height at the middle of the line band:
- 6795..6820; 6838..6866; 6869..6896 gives 0.9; 29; 37.3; 33.9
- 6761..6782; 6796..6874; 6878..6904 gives 4.6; 33.4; 35.2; 34.4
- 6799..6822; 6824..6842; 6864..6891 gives -2.5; 29.3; 35.6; 31.4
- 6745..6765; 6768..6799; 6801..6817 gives -3.6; 30.5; 27.9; 29.1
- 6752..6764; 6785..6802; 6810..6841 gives 1.2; 29.5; 34.4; 32.1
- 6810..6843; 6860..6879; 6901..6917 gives -0.5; 34.7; 32.6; 33.6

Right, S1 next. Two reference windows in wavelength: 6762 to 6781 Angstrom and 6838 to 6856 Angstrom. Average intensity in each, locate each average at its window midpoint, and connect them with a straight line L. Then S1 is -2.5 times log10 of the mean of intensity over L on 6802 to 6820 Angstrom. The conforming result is 0.153 mag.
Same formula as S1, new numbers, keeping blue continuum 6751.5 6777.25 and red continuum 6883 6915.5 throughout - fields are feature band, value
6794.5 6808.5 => 0.21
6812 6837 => -0.04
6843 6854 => 0.08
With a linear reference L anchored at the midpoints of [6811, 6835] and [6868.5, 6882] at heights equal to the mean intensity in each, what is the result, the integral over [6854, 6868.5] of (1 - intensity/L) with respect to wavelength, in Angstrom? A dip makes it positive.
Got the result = 2.0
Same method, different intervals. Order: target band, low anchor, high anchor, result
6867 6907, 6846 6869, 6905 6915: -3.7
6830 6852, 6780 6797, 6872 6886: 0.9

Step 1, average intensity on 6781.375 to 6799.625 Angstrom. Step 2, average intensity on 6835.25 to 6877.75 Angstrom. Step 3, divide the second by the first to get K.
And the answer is 1.1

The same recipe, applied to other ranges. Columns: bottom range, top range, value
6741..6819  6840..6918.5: 1.11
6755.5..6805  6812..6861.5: 1.09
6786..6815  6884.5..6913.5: 1.17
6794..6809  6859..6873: 1.12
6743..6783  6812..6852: 1.07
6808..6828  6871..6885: 1.14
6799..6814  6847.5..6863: 1.21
